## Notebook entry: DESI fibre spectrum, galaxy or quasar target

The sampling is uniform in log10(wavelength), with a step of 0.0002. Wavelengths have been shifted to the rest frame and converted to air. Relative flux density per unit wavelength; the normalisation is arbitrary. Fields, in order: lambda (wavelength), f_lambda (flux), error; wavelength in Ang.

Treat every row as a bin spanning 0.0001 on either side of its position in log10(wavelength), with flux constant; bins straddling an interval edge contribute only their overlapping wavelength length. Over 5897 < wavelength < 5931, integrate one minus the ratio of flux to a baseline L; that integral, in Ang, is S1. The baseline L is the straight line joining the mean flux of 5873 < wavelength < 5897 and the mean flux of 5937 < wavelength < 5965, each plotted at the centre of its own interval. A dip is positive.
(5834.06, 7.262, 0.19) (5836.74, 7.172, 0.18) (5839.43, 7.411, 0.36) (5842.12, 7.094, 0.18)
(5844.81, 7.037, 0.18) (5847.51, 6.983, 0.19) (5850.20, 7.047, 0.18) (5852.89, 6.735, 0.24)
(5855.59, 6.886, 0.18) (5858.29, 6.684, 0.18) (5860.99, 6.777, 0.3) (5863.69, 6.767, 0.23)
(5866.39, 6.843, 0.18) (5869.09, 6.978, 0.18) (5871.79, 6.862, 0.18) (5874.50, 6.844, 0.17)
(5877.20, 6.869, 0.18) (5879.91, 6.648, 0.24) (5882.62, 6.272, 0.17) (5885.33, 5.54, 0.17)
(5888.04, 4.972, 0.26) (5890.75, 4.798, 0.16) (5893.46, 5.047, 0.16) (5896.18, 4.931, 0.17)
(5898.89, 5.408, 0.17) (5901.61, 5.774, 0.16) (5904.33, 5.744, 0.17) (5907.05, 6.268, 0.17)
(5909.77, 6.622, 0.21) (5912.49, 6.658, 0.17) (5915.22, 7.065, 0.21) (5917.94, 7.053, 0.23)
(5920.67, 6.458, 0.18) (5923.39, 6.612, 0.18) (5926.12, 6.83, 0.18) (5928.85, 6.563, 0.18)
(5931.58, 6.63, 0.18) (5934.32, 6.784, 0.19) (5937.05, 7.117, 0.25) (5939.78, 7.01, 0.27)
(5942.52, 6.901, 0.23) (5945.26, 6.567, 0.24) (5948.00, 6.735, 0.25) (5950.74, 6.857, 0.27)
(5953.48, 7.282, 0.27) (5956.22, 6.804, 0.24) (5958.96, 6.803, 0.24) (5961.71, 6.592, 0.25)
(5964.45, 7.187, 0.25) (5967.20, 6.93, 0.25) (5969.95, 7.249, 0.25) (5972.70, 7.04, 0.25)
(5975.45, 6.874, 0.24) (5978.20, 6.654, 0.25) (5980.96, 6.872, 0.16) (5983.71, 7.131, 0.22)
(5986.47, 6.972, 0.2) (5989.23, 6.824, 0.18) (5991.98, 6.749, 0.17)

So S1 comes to -0.69 Ang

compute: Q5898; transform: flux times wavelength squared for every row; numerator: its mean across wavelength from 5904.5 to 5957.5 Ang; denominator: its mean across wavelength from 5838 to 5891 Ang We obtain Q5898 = 1.0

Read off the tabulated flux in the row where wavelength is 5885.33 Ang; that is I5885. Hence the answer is 5.54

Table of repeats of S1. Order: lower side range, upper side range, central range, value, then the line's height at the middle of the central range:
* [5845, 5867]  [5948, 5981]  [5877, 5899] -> 4.2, 6.87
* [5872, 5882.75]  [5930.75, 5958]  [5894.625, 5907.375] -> 2.3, 6.77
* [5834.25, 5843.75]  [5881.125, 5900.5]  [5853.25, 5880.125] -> -2.8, 6.2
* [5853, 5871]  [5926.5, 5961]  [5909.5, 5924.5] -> 0.2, 6.83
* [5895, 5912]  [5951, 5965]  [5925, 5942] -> -1.0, 6.44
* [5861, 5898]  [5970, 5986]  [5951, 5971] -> -0.5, 6.8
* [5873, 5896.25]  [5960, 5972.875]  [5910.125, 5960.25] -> -2.1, 6.54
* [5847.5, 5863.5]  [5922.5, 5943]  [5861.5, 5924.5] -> 5.5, 6.82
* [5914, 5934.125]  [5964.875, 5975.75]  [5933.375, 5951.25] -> 0.0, 6.86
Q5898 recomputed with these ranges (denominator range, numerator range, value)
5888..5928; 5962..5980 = 1.17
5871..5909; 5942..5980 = 1.21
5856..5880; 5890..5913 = 0.84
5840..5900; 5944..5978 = 1.12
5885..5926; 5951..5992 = 1.19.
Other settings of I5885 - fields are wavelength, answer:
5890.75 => 4.798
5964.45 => 7.187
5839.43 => 7.411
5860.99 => 6.777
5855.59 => 6.886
